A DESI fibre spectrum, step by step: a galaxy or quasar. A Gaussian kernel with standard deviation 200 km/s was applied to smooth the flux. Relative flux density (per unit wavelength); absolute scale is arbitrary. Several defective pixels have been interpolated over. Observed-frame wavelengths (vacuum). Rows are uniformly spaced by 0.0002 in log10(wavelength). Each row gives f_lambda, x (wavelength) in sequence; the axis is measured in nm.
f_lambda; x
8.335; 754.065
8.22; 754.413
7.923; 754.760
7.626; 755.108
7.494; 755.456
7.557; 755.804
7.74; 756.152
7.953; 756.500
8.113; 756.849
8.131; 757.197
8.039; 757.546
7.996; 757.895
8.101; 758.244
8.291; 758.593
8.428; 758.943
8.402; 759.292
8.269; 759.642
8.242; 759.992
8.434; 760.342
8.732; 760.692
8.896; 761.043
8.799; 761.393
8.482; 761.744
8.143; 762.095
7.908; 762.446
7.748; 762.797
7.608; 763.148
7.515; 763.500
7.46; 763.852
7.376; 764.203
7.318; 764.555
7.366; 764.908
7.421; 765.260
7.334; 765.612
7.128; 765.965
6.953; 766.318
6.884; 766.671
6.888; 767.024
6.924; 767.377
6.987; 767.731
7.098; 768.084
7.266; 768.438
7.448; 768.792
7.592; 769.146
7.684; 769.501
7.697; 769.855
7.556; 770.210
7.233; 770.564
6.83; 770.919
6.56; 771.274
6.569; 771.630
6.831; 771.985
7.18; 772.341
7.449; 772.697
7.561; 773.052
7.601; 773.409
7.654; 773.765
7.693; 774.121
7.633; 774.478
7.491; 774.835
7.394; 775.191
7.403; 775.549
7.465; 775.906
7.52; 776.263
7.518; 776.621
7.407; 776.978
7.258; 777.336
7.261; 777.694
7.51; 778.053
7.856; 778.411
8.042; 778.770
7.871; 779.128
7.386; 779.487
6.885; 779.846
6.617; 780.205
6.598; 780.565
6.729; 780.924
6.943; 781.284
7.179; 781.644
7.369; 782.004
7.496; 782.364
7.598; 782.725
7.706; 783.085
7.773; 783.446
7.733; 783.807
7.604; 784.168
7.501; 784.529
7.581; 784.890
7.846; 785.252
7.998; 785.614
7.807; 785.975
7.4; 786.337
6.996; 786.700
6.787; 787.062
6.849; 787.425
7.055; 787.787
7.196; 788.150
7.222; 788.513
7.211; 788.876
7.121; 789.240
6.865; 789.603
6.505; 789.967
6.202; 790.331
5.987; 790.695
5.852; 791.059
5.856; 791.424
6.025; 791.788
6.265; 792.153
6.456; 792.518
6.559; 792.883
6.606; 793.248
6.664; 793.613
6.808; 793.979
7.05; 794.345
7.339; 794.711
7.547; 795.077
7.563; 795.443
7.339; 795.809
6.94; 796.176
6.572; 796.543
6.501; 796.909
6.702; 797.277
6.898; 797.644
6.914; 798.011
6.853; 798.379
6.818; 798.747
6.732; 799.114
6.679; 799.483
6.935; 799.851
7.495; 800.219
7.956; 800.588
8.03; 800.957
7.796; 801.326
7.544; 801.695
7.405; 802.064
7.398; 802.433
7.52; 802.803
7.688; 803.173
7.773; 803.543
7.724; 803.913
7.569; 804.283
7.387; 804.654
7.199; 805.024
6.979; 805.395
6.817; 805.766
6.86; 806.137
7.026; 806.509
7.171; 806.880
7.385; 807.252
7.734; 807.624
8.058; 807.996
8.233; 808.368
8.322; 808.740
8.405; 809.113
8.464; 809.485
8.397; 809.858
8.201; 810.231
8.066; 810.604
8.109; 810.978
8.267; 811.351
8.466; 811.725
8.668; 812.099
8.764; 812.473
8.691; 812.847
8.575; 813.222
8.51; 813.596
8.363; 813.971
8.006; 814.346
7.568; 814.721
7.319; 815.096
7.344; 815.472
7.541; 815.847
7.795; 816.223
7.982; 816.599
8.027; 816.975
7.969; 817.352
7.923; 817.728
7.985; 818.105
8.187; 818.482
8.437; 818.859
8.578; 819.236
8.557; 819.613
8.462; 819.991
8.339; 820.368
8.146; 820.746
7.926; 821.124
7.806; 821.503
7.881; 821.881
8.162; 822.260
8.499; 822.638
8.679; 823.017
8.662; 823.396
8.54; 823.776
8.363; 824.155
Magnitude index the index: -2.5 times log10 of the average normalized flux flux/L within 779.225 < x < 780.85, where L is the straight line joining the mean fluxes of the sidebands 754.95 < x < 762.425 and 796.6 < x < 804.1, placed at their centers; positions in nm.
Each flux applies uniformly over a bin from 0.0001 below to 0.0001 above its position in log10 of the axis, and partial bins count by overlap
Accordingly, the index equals 0.118 mag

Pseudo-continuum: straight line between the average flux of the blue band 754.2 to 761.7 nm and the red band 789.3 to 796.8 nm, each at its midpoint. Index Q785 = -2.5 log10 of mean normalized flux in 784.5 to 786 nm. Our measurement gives -0.11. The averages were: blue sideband 8.17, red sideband 6.66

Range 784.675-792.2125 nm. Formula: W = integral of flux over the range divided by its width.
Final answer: 6.9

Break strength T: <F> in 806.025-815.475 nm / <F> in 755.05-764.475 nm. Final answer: 1.00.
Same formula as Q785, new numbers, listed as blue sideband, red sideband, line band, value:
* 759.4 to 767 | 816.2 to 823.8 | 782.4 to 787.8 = 0.06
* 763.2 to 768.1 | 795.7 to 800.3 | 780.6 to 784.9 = -0.06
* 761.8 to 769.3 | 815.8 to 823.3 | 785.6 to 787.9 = 0.07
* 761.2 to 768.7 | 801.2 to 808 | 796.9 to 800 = 0.09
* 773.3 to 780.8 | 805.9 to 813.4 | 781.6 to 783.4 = 0.00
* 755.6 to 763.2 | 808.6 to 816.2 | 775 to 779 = 0.09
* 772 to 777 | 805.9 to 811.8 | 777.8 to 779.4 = -0.03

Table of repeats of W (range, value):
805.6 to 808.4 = 7.37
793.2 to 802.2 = 7.11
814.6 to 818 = 7.73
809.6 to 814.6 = 8.38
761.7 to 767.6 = 7.41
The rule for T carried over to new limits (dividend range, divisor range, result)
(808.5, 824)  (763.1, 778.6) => 1.12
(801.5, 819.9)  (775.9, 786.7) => 1.06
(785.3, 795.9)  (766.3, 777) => 0.94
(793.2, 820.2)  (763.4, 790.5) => 1.05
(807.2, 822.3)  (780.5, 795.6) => 1.16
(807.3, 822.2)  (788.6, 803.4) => 1.17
